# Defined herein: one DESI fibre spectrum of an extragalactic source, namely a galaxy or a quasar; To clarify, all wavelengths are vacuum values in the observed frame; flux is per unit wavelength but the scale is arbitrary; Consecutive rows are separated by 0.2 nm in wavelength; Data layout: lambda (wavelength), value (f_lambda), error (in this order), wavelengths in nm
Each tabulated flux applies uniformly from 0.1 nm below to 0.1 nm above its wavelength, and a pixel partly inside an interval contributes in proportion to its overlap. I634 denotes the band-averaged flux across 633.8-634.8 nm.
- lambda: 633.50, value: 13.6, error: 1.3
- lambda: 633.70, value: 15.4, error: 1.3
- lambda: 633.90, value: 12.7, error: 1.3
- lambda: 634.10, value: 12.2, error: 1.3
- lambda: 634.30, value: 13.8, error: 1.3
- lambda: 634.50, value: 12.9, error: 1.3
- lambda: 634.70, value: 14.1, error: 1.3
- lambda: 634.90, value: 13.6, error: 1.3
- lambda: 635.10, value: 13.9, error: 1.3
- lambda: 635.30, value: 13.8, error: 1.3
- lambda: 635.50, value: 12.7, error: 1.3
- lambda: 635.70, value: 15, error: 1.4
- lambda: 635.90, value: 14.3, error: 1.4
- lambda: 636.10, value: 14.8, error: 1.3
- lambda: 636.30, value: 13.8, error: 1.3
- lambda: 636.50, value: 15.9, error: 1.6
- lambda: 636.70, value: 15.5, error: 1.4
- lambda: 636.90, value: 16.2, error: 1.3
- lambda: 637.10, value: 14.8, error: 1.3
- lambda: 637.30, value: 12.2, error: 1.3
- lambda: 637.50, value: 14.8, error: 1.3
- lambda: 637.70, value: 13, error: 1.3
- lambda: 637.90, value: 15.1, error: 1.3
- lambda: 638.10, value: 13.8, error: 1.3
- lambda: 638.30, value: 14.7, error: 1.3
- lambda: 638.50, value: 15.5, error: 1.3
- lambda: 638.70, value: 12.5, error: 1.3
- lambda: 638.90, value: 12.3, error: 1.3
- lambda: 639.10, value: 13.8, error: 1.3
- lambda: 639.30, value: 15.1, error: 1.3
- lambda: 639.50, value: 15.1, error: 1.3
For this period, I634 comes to 13.1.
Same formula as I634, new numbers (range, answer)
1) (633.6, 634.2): 13.4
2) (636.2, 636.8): 15.1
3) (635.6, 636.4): 14.5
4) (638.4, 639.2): 13.5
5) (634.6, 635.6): 13.6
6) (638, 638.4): 14.2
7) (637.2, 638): 13.8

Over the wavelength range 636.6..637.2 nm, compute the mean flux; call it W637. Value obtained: 15.5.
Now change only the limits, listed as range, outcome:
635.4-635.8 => 13.9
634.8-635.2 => 13.8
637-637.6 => 13.9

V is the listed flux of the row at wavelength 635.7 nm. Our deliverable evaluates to 15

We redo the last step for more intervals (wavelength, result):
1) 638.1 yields 13.8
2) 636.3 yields 13.8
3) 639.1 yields 13.8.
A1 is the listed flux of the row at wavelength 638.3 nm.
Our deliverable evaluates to 14.7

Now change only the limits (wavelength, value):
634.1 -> 12.2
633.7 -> 15.4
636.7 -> 15.5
